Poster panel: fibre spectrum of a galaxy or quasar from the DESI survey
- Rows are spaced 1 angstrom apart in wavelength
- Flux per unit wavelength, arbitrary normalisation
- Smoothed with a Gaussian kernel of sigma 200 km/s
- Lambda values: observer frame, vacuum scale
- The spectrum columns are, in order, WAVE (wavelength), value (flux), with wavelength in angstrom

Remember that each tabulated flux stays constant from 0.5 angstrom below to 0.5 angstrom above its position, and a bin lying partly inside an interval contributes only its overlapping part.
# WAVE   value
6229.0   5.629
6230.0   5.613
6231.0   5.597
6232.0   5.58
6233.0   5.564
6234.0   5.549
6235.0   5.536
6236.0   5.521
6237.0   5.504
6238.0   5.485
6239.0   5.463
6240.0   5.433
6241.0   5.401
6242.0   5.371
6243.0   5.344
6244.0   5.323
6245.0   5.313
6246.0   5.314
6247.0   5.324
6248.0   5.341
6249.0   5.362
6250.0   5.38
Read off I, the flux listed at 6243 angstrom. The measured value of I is 5.344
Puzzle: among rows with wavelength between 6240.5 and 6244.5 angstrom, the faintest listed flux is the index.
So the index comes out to 5.323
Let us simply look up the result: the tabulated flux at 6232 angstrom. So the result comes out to 5.58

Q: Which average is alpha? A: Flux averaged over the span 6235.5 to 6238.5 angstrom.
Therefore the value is 5.5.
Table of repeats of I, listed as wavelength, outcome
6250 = 5.38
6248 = 5.341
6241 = 5.401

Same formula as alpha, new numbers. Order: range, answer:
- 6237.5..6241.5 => 5.45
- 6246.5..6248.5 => 5.33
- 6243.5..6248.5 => 5.32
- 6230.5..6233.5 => 5.58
